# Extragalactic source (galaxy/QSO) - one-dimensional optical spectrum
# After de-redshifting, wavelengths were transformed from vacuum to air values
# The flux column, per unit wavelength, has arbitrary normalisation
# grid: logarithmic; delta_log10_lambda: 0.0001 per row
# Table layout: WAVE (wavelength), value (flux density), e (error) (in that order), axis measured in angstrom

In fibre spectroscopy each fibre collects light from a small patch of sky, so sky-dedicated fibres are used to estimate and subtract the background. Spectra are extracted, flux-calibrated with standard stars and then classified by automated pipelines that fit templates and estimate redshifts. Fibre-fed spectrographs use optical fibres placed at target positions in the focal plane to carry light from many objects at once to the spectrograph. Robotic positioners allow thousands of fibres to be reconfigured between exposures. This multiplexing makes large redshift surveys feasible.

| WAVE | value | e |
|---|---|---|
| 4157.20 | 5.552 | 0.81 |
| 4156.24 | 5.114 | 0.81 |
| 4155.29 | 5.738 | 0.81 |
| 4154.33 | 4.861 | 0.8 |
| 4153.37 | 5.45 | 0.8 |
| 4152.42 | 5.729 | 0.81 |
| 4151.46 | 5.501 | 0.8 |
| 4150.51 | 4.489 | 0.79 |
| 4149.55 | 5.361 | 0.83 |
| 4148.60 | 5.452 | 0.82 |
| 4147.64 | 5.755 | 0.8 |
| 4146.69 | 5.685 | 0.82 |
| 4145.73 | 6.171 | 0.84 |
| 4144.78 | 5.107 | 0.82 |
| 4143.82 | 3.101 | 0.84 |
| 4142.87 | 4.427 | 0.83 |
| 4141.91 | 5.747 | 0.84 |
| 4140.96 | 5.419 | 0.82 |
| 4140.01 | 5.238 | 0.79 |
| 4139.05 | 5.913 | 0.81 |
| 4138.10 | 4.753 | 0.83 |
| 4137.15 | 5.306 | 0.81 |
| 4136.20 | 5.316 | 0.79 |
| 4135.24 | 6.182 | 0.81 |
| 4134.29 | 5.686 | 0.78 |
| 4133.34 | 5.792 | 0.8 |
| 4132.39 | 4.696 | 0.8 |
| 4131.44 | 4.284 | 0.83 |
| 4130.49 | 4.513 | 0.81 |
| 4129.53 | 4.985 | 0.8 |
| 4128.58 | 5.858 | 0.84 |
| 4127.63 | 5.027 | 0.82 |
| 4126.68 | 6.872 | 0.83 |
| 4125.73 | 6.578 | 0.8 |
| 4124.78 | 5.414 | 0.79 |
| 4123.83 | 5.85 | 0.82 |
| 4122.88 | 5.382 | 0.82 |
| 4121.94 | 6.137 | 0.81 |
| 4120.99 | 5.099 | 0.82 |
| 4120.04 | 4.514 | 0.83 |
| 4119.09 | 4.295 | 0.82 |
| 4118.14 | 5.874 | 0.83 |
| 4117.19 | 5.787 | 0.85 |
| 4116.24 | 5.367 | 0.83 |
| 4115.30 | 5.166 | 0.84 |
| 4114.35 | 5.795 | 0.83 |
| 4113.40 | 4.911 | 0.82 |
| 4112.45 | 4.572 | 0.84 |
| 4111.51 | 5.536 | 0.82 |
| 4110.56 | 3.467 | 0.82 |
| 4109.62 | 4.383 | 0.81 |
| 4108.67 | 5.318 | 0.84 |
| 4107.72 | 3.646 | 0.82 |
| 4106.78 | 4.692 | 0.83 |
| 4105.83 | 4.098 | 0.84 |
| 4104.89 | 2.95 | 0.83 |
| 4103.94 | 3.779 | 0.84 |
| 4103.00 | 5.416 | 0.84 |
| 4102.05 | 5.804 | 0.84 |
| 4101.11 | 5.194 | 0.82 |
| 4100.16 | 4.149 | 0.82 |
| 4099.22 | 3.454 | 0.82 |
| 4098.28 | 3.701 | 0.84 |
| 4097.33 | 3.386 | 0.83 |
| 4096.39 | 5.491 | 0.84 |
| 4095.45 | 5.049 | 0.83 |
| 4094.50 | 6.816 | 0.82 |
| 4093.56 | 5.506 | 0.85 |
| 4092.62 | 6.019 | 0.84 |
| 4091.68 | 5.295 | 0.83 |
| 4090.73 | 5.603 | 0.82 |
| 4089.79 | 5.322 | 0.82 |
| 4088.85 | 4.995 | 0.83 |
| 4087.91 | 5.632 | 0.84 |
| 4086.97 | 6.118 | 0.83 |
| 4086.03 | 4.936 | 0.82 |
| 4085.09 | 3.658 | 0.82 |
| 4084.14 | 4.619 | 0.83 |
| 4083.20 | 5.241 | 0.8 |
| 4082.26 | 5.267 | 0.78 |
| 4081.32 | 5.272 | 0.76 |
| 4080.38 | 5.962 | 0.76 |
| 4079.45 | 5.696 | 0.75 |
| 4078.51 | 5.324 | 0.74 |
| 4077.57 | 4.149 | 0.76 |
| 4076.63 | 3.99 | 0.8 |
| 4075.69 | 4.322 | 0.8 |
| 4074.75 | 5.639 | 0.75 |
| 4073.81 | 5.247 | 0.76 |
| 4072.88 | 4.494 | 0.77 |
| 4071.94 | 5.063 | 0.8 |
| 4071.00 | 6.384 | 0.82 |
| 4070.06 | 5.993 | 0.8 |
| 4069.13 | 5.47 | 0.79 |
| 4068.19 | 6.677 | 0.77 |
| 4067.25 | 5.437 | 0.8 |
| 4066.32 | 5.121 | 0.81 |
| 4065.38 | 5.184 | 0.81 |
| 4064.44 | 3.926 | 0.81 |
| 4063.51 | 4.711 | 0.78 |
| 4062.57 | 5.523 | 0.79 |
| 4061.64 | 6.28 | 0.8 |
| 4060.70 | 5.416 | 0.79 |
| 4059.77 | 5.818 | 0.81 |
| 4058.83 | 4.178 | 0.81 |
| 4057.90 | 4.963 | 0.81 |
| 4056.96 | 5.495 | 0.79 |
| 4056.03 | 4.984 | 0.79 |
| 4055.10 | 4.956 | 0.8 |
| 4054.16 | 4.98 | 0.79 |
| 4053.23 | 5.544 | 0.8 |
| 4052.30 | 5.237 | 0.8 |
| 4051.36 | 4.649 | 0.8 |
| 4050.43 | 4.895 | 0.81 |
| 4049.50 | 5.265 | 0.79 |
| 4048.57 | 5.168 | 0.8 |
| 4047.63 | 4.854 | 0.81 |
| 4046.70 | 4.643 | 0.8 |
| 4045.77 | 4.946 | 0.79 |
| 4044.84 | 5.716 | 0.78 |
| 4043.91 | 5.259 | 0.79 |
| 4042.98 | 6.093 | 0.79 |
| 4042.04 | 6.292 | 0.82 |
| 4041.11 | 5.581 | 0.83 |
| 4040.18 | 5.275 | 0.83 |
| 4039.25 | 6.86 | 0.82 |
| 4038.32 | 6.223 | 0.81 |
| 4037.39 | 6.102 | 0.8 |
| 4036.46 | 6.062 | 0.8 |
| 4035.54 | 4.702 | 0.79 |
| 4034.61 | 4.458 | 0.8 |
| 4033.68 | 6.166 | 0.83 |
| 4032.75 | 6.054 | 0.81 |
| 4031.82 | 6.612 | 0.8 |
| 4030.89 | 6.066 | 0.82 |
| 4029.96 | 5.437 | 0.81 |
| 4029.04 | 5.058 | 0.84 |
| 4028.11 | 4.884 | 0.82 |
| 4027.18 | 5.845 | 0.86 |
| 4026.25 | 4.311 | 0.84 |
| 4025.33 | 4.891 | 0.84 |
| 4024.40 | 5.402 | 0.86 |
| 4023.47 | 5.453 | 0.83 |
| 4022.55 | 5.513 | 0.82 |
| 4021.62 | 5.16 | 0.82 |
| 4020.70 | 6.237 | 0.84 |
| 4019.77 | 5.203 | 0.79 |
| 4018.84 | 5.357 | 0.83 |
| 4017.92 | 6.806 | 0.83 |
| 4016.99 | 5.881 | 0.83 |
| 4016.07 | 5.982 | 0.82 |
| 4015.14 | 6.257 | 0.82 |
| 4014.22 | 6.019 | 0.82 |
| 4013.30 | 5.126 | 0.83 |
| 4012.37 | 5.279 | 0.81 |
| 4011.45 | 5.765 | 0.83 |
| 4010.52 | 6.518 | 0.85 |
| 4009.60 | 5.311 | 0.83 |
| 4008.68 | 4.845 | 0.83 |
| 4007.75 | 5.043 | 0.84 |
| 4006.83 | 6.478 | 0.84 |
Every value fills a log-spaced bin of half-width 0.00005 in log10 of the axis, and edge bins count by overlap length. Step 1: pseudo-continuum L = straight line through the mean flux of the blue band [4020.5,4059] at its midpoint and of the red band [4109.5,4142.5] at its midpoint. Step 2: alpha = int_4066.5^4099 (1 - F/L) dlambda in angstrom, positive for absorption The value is 0.9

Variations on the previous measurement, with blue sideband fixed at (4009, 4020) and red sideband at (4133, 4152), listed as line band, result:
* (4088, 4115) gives 3.25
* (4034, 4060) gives 1.58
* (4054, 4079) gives 1.89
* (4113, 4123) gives 0.20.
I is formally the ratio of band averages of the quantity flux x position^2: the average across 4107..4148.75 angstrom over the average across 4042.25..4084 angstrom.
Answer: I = 1.04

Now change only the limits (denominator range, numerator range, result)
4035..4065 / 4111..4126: 1.04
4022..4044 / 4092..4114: 0.86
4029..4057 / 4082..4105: 0.93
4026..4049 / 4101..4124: 0.92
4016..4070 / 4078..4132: 0.96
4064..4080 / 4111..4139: 1.06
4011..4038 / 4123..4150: 1.01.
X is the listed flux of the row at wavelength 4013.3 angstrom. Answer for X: 5.126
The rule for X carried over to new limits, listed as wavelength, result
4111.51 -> 5.536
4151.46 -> 5.501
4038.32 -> 6.223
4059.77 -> 5.818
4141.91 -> 5.747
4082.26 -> 5.267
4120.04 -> 4.514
